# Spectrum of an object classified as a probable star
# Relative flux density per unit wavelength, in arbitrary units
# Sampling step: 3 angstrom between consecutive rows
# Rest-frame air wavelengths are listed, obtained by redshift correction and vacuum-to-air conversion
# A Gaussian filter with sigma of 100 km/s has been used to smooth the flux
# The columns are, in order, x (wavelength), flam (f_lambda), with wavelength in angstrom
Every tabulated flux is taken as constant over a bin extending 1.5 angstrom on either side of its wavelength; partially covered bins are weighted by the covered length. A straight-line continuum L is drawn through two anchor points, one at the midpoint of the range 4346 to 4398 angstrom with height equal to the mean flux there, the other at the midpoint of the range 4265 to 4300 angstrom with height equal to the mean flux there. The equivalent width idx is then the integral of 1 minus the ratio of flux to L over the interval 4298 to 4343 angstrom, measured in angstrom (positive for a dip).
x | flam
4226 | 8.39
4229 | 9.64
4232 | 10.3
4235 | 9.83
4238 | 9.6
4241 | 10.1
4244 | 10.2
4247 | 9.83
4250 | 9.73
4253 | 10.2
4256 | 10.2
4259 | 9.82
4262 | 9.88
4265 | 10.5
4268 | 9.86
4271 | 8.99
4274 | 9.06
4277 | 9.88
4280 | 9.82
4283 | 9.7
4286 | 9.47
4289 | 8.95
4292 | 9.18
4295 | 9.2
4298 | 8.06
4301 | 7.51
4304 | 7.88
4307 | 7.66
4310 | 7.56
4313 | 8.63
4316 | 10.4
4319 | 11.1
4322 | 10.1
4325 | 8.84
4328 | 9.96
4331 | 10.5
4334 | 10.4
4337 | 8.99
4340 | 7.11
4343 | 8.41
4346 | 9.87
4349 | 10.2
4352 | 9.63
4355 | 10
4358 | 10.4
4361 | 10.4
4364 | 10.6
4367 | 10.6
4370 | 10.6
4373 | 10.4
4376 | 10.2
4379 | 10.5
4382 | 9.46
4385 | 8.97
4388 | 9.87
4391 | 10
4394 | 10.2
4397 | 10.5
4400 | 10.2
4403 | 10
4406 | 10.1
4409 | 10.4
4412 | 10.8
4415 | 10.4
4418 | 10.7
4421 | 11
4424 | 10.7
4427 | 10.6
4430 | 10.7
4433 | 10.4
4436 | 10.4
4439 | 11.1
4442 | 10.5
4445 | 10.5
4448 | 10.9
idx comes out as 3.1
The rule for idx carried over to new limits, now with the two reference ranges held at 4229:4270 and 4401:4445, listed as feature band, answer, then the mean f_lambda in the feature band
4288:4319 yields 4.7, 8.62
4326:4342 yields 1.4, 9.34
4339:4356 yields 1.8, 9.24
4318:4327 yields 0.2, 9.95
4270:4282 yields 0.7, 9.47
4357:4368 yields -0.2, 10.5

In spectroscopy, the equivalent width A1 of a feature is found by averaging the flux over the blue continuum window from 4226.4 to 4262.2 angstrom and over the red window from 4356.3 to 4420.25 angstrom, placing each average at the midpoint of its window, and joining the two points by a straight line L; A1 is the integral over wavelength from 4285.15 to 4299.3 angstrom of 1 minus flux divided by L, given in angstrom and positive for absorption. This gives 1.49 angstrom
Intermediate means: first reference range 9.9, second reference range 10.3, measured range 8.96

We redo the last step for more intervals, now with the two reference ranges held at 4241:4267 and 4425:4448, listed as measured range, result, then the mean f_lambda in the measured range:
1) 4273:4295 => 1.5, 9.43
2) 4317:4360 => 2.6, 9.7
